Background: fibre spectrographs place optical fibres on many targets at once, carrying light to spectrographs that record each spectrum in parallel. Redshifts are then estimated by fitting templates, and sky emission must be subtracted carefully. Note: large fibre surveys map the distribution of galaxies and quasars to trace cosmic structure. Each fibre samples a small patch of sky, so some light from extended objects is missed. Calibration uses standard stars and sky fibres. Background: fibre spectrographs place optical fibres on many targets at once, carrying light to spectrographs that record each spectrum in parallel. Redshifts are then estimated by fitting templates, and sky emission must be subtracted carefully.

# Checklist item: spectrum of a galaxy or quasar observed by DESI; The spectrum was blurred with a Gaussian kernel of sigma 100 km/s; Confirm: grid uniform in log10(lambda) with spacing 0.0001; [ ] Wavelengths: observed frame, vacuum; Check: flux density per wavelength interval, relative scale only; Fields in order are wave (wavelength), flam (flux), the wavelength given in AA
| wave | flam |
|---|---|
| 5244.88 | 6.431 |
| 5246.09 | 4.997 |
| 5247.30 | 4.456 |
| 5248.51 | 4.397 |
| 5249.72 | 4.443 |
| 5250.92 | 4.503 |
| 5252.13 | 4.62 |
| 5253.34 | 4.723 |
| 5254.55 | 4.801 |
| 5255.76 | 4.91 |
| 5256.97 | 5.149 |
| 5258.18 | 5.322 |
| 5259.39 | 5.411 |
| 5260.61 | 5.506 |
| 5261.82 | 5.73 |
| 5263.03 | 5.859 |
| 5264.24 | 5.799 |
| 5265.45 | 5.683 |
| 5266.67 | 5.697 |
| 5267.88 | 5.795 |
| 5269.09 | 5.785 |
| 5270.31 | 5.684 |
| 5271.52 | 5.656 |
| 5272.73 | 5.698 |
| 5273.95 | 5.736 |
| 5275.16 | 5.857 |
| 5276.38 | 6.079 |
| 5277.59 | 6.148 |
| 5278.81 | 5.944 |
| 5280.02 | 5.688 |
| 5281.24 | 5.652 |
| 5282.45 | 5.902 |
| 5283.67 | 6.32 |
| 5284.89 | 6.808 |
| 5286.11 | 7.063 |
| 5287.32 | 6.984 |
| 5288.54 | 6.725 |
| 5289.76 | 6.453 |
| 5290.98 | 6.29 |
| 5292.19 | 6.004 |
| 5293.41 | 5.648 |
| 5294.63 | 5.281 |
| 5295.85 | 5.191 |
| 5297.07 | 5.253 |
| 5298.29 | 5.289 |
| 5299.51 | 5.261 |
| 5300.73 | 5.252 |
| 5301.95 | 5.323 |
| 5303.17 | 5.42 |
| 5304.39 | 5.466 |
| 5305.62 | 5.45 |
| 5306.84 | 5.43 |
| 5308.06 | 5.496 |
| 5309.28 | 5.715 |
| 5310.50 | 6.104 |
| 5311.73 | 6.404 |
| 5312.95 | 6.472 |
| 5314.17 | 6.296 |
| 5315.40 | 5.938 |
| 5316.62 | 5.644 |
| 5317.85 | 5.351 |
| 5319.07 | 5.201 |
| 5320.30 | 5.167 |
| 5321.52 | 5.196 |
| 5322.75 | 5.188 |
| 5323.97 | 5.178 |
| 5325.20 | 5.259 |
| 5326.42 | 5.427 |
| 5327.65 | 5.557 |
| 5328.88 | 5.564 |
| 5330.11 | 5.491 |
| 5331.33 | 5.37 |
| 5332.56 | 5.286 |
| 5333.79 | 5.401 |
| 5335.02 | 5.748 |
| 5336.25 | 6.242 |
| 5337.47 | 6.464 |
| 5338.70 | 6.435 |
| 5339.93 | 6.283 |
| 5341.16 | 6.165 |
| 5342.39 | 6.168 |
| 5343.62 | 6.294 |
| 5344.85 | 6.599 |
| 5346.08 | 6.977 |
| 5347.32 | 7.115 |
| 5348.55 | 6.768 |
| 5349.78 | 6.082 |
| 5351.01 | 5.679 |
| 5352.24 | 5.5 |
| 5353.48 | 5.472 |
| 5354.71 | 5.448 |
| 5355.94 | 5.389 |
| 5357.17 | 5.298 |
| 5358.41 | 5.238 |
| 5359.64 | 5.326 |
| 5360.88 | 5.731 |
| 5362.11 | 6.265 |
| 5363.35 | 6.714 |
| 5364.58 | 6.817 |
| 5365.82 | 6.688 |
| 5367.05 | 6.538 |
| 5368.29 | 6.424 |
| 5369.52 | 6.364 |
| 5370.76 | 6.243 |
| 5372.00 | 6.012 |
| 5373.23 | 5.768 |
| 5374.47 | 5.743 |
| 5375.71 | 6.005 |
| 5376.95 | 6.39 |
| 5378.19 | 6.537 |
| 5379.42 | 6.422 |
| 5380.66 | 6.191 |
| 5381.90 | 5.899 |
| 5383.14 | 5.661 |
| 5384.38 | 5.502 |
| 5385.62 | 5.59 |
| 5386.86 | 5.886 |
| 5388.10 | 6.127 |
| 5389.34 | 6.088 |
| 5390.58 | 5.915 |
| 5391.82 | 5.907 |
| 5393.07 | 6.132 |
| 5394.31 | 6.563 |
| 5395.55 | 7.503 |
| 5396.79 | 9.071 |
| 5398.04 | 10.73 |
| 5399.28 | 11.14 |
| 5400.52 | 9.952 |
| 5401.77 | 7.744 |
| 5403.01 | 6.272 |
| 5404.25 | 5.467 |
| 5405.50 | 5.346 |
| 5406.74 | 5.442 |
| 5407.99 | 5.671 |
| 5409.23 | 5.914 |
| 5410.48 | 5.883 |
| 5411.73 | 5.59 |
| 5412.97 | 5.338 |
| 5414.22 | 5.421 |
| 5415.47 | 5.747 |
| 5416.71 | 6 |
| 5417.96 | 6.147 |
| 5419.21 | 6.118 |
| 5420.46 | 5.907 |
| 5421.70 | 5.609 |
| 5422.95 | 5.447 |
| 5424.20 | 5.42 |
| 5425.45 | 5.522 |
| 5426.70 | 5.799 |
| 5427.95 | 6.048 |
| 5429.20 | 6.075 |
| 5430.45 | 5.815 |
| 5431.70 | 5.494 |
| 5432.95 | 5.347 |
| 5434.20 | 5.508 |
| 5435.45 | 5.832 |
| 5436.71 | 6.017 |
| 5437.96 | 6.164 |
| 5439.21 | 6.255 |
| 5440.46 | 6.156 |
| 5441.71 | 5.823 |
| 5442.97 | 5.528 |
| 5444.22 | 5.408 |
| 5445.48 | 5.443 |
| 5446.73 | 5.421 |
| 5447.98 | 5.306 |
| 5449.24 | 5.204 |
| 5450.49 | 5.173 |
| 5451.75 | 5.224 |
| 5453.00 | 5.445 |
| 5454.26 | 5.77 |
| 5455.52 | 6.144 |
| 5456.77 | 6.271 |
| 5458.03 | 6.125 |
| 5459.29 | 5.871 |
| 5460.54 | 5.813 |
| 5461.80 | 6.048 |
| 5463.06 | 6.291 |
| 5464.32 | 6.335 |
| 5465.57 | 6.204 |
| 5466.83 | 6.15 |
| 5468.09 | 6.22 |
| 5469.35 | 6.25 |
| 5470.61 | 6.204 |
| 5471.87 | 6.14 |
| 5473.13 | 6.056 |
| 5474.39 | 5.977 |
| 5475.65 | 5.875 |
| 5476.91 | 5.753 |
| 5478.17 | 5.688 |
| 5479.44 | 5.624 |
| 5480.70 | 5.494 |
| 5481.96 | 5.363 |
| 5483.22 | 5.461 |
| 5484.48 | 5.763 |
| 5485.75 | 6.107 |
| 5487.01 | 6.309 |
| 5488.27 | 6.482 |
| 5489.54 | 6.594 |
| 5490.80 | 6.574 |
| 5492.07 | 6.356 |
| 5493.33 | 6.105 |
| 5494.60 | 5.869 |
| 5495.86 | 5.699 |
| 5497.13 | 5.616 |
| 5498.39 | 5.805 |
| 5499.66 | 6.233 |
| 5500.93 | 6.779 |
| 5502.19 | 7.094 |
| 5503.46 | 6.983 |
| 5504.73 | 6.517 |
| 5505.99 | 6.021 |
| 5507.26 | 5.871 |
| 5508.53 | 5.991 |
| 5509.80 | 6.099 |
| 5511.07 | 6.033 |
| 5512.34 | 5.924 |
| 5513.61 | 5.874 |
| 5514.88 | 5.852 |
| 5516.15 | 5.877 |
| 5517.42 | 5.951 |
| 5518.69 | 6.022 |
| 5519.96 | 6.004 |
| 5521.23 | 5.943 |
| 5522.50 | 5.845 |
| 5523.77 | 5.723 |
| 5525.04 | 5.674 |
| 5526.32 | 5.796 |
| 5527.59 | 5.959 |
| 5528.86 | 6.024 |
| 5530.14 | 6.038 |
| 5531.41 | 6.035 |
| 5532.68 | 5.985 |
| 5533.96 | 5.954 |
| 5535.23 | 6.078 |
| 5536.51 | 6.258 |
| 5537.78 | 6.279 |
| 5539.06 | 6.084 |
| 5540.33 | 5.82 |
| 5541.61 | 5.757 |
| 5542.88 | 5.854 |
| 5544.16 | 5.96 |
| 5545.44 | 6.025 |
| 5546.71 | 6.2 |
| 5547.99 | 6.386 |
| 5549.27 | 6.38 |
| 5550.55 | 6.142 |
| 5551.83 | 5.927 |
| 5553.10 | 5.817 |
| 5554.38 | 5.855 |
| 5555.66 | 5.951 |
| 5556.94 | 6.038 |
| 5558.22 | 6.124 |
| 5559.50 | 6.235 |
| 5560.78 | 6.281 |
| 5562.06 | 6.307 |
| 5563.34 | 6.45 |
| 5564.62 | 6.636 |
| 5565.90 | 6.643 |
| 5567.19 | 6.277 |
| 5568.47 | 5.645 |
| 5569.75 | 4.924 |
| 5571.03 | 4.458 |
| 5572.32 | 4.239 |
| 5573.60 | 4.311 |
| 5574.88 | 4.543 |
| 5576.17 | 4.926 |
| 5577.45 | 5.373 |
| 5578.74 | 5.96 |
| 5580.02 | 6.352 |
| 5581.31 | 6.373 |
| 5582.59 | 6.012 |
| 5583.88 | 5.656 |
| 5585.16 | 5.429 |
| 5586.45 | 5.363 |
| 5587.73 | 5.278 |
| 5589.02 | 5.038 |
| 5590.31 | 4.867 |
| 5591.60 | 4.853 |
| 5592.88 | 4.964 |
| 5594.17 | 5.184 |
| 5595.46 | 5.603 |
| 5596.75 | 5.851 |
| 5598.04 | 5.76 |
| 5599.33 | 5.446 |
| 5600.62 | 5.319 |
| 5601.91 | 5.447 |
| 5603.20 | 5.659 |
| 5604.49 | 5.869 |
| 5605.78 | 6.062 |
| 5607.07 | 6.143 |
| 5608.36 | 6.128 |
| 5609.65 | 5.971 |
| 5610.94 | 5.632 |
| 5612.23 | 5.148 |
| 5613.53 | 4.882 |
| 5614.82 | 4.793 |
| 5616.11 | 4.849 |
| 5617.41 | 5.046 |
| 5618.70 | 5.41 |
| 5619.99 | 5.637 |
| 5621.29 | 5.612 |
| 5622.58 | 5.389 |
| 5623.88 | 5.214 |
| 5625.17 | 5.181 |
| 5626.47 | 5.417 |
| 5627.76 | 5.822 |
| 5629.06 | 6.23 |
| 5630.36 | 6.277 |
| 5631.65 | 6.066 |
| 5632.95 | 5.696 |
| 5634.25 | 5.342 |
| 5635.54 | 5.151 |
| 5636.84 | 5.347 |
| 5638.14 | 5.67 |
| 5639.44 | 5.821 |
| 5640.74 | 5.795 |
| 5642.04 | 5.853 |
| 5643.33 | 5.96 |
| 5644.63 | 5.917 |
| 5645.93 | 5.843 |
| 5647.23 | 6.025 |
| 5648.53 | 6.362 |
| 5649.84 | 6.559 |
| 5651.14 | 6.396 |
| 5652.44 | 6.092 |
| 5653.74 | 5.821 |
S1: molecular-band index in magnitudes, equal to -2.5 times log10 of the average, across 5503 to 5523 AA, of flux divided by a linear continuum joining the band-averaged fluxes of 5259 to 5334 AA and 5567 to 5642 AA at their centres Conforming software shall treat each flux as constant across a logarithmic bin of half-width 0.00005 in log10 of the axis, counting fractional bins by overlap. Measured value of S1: -0.09 mag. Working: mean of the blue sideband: 5.73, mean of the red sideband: 5.46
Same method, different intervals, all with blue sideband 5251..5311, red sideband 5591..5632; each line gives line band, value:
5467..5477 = -0.09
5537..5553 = -0.09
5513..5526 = -0.06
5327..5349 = -0.08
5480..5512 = -0.10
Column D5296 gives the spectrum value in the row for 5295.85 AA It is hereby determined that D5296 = 5.191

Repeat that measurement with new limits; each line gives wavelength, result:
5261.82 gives 5.73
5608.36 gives 6.128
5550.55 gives 6.142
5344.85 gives 6.599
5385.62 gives 5.59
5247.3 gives 4.456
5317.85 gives 5.351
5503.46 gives 6.983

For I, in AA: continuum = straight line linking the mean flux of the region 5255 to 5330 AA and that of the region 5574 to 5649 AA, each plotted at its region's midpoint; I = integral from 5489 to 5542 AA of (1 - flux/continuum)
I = -4.4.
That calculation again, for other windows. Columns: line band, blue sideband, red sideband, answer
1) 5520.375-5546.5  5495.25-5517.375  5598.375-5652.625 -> 0.3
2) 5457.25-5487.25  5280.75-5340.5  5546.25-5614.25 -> -1.4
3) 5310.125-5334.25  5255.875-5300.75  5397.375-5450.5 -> 1.4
